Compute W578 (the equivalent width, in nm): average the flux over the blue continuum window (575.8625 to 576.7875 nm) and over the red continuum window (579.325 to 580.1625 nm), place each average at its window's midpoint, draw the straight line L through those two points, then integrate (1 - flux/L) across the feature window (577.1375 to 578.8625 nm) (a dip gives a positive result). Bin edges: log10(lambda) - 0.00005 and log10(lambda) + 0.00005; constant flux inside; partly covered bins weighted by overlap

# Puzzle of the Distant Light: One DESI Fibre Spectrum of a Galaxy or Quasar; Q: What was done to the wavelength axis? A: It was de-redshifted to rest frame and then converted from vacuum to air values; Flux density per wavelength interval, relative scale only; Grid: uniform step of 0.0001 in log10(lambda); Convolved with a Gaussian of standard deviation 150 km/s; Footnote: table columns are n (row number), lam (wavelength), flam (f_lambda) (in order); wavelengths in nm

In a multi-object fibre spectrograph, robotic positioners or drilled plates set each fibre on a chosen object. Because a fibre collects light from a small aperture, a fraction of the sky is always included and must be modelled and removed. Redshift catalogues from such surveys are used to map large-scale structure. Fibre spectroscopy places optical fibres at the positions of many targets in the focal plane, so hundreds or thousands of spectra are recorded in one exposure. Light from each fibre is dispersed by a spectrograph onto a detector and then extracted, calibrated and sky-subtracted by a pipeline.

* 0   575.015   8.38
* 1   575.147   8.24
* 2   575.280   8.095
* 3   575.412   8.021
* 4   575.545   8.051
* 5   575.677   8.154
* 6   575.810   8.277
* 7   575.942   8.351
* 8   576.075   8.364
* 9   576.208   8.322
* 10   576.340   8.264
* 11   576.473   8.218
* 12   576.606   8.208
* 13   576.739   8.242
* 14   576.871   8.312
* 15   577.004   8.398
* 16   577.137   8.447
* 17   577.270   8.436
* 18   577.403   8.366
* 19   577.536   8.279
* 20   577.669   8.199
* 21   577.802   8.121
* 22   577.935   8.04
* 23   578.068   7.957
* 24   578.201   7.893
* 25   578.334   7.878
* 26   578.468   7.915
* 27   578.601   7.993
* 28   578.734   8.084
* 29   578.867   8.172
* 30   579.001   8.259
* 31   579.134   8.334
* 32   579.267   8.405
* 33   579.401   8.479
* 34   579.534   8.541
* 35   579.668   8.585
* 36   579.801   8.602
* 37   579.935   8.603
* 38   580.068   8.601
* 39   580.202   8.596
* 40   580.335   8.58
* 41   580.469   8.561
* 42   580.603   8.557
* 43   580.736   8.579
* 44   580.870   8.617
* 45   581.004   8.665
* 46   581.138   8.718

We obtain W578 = 0.06 nm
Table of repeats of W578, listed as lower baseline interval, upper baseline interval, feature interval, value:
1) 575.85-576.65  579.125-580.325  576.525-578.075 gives 0.02 nm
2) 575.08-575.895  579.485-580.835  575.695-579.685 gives 0.05 nm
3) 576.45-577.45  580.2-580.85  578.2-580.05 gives 0.04 nm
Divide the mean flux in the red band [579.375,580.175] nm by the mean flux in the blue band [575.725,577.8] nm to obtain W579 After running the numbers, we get 1.0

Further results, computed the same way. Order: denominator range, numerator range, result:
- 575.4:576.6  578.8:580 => 1.03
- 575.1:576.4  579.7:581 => 1.05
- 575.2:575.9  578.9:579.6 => 1.03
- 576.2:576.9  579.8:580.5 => 1.04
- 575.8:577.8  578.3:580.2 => 1.00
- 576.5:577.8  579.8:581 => 1.03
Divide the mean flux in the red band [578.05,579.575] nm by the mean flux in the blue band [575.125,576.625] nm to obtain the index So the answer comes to 0.99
